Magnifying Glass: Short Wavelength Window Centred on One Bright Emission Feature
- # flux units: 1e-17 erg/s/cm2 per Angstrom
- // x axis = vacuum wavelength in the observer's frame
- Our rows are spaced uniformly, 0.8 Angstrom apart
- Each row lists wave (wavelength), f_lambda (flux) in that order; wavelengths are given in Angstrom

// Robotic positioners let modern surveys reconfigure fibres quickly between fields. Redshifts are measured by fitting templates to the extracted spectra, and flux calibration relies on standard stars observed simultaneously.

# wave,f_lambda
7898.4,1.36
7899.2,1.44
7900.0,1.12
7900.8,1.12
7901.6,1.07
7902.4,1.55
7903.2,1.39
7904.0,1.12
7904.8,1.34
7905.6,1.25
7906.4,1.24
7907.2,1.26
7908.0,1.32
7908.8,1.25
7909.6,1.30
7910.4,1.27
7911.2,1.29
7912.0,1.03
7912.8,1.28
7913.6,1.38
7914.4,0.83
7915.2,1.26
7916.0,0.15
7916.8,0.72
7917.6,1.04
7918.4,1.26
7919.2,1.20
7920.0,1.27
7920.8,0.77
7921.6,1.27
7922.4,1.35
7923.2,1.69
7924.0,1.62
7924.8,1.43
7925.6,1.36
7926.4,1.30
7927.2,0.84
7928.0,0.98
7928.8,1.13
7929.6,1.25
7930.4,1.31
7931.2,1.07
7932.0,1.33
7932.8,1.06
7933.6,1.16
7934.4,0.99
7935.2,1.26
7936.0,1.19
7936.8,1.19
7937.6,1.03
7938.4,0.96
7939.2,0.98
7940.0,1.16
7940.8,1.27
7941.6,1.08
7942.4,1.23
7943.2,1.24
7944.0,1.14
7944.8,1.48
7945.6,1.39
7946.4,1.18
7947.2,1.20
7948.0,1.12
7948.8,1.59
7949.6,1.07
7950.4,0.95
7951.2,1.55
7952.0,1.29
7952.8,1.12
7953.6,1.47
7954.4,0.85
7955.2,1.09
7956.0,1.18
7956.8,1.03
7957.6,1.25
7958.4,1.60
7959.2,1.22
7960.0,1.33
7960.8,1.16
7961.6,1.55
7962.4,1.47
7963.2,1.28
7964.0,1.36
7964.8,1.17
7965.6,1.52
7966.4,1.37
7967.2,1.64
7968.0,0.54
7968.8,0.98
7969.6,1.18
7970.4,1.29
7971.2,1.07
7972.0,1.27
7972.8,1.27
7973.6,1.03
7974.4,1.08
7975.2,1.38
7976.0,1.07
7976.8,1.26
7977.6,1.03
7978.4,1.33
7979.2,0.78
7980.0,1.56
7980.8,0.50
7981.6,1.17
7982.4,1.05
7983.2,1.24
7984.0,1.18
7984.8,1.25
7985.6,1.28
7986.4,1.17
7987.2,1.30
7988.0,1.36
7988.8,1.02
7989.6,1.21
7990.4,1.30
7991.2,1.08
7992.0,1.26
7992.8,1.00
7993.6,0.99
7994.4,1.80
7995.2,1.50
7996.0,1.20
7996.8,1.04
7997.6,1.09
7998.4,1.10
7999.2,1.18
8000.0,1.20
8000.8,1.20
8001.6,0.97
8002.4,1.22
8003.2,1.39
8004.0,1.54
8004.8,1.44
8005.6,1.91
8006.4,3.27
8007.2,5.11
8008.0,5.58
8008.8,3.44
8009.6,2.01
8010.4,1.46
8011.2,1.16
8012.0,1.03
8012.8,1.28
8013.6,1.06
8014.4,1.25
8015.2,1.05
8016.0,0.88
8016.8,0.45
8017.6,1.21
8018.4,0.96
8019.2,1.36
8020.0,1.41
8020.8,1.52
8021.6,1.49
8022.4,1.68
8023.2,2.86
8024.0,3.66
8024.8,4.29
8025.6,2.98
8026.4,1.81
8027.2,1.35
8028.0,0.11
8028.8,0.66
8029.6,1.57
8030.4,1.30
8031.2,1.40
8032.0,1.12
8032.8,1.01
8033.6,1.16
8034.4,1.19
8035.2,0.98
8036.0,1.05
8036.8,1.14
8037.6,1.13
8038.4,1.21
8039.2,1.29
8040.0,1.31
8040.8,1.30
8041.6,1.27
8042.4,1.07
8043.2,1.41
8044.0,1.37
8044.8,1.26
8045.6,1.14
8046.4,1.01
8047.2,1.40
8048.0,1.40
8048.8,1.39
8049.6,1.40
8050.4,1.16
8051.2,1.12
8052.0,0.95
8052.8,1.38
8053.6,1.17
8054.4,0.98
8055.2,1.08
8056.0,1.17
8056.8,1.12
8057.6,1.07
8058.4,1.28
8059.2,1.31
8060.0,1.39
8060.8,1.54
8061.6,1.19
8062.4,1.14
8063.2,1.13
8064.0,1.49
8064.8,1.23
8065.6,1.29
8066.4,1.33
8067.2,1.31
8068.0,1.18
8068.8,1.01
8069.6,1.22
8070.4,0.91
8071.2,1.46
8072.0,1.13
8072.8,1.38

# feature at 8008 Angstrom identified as [S II] 6716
